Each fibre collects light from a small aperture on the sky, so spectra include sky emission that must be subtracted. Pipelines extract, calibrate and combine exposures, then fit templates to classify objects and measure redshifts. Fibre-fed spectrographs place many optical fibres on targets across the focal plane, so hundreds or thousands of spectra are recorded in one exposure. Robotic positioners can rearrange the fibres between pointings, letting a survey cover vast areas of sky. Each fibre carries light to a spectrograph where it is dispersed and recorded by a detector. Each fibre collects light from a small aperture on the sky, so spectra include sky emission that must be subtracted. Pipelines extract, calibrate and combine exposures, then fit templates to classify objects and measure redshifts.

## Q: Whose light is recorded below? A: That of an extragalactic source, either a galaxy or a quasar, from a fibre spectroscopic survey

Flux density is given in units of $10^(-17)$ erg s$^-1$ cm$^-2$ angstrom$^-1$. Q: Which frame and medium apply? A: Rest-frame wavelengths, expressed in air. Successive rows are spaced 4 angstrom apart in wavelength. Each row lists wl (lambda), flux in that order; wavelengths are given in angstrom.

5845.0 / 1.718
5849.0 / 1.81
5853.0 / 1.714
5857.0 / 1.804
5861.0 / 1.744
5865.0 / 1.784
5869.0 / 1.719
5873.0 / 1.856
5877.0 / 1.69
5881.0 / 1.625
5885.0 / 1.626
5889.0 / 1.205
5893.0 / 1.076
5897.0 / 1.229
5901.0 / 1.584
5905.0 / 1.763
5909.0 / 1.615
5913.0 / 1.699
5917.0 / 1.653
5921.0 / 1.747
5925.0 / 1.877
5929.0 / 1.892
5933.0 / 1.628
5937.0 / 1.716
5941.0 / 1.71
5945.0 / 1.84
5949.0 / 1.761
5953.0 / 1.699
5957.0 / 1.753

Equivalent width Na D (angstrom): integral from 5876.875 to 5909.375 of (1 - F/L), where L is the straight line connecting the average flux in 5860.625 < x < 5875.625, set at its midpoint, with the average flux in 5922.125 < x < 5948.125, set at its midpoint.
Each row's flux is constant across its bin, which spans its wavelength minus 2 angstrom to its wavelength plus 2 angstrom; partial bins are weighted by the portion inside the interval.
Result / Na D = 5.5 angstrom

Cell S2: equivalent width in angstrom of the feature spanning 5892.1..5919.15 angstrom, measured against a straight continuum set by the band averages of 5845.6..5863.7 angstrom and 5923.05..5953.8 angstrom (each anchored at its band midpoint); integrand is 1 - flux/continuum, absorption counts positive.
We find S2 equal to 3.53 angstrom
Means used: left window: 1.76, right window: 1.77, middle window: 1.54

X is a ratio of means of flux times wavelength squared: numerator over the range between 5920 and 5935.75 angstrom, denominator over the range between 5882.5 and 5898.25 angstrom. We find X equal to 1.4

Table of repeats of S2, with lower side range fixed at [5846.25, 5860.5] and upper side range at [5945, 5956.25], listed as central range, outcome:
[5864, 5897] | 4.11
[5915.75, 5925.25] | 0.06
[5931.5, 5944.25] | 0.38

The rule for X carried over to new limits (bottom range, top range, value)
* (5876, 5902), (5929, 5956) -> 1.25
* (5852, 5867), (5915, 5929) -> 1.03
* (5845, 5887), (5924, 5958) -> 1.04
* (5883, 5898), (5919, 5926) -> 1.42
